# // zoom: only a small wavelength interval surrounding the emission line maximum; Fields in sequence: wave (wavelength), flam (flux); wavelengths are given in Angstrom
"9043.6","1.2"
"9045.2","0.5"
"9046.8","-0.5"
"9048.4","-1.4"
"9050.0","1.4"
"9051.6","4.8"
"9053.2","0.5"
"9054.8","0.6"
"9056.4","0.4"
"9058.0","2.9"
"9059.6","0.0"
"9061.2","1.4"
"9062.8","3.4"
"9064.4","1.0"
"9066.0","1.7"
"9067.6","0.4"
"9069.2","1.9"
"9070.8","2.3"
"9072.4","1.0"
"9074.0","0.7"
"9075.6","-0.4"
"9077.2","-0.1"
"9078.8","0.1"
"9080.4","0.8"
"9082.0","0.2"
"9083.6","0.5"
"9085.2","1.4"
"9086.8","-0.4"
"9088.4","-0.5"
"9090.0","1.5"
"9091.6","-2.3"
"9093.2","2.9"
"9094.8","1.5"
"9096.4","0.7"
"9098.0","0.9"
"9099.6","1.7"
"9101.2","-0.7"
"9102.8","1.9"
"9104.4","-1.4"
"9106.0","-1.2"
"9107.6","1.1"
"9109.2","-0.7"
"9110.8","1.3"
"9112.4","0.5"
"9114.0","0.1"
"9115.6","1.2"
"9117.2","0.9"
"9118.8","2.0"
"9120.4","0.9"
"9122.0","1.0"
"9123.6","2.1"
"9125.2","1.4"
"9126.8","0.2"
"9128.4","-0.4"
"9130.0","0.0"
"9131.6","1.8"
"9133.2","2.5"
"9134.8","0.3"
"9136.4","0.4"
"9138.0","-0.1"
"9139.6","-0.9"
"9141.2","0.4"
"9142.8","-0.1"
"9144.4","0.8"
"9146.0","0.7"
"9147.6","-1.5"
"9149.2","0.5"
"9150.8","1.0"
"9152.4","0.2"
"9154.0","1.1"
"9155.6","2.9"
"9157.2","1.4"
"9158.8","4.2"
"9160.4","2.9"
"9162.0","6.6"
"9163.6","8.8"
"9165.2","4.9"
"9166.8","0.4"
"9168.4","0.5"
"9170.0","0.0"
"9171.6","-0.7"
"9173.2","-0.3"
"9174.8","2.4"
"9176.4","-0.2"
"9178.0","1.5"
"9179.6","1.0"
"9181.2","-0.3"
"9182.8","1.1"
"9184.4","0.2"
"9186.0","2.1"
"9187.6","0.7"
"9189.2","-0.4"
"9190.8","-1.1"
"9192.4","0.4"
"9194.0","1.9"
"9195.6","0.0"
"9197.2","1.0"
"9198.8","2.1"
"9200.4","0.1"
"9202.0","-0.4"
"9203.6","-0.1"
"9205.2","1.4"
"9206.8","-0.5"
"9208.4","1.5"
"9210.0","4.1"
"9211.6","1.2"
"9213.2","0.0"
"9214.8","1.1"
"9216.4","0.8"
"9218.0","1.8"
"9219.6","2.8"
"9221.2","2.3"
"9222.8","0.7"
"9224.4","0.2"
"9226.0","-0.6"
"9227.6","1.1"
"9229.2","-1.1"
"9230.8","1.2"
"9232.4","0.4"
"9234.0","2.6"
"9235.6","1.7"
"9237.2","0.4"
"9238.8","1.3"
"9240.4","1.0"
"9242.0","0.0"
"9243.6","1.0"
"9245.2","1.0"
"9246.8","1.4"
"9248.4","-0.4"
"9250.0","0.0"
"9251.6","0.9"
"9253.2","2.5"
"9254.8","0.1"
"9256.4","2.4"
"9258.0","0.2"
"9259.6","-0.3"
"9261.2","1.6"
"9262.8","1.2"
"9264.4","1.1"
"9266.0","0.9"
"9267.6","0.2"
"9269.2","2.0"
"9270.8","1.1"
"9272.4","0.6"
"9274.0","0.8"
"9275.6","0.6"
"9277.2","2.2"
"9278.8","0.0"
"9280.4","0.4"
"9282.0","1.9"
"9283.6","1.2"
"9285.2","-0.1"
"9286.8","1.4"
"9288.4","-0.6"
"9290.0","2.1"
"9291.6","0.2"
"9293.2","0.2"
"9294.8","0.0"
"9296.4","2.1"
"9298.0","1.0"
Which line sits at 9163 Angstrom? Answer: Hgamma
